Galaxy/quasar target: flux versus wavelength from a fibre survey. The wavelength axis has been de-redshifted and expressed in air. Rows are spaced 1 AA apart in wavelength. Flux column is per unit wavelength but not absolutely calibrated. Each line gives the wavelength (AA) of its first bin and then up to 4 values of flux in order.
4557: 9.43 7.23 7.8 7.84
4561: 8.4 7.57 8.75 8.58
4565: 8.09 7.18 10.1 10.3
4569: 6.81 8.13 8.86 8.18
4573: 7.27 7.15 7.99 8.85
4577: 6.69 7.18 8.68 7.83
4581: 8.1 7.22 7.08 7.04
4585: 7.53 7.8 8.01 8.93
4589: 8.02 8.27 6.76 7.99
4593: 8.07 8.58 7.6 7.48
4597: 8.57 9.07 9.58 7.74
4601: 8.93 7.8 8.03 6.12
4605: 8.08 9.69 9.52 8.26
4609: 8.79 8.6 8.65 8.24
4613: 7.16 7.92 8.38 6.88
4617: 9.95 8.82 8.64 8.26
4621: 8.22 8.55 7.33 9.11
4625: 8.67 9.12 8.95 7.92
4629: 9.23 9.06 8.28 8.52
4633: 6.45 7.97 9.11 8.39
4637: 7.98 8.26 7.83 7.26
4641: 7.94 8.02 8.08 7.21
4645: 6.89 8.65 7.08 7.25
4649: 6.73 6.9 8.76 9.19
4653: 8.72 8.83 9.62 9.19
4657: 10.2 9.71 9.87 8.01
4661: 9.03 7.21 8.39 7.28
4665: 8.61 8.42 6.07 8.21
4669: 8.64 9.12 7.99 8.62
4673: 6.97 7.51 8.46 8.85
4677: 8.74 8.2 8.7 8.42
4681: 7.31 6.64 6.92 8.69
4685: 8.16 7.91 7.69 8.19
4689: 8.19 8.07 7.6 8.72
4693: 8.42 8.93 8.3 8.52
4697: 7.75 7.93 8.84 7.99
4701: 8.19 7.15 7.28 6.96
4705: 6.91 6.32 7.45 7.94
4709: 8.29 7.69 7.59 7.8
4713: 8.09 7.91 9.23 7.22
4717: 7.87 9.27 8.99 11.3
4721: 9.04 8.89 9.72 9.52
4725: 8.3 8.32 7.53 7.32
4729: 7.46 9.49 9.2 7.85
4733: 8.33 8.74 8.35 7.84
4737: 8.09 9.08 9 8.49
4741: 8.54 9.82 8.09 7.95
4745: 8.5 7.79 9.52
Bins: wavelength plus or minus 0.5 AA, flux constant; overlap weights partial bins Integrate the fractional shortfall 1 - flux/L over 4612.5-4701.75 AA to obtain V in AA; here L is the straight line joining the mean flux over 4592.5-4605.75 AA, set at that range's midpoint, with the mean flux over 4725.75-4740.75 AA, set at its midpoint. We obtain 0.23 AA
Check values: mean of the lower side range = 8.16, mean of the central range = 8.22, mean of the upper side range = 8.34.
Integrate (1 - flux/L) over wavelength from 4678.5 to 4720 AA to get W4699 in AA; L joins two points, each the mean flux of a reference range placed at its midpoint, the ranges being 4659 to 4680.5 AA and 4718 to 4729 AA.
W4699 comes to 2.7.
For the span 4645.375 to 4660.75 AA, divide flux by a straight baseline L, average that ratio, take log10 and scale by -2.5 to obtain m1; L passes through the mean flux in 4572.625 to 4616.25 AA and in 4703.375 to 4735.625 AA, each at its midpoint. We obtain -0.06 mag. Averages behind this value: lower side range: 8.01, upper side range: 8.27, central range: 8.57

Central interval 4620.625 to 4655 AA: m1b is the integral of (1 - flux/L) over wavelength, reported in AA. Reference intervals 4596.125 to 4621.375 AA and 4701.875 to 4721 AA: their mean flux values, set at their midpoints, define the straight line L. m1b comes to 0.52 AA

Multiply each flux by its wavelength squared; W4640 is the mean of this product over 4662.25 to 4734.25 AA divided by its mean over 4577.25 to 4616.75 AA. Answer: 1.1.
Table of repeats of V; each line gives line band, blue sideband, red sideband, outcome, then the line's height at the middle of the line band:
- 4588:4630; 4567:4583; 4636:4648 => -2.6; 7.87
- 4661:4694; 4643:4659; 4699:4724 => 0.9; 8.28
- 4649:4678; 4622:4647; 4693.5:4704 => -1.2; 8.1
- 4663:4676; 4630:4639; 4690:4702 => 0.3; 8.2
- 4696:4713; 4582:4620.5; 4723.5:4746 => 1.4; 8.37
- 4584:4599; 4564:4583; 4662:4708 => -0.1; 8.01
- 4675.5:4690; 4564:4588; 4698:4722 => 0.0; 8.05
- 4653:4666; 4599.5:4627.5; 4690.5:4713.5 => -1.1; 8.1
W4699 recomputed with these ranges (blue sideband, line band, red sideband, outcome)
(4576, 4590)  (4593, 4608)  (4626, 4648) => -0.9 AA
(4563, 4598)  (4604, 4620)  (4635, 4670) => -0.7 AA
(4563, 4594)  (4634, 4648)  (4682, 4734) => 0.3 AA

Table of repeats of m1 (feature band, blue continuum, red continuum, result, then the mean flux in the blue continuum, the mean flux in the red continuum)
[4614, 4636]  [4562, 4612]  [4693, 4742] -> -0.03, 8.13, 8.28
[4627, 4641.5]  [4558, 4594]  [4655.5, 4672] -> 0.02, 7.97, 8.5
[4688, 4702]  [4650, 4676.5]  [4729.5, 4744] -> 0.04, 8.49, 8.61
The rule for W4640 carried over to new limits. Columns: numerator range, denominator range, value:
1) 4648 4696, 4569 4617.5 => 1.06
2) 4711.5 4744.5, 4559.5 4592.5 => 1.15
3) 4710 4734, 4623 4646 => 1.08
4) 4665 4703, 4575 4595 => 1.08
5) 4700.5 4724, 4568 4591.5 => 1.11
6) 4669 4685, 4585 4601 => 1.03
